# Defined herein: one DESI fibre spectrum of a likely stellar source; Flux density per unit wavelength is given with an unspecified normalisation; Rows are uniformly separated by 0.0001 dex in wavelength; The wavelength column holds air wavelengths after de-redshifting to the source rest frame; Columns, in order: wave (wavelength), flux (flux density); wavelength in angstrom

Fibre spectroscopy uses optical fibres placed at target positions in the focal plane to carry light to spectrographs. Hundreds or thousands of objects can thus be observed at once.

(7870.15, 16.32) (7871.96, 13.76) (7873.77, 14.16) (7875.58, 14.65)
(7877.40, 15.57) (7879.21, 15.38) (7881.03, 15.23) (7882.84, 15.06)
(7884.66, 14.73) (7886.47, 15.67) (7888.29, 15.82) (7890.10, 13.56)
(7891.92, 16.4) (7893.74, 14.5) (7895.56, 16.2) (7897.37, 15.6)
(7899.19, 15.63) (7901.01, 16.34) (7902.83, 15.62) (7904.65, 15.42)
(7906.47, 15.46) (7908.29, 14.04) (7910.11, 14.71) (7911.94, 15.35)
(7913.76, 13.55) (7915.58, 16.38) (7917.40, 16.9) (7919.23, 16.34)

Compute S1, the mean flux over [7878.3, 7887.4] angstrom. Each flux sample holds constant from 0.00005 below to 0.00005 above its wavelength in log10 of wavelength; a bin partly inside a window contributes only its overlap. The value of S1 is 15.2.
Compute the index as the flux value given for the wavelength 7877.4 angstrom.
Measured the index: 15.57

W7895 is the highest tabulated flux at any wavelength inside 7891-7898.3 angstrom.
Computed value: 16.4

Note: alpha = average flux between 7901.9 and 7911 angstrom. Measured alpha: 15.1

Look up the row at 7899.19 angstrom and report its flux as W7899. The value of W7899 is 15.63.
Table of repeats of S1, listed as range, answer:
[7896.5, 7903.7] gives 15.8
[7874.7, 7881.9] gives 15.2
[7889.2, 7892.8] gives 15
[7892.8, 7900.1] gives 15.5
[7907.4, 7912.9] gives 14.7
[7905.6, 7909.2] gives 14.7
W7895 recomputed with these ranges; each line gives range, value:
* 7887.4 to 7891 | 15.82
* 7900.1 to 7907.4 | 16.34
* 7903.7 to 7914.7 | 15.46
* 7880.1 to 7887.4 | 15.67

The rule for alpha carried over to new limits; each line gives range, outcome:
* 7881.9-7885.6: 14.9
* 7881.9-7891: 15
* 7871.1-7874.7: 14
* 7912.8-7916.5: 15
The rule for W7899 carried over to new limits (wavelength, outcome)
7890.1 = 13.56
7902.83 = 15.62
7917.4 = 16.9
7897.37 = 15.6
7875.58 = 14.65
